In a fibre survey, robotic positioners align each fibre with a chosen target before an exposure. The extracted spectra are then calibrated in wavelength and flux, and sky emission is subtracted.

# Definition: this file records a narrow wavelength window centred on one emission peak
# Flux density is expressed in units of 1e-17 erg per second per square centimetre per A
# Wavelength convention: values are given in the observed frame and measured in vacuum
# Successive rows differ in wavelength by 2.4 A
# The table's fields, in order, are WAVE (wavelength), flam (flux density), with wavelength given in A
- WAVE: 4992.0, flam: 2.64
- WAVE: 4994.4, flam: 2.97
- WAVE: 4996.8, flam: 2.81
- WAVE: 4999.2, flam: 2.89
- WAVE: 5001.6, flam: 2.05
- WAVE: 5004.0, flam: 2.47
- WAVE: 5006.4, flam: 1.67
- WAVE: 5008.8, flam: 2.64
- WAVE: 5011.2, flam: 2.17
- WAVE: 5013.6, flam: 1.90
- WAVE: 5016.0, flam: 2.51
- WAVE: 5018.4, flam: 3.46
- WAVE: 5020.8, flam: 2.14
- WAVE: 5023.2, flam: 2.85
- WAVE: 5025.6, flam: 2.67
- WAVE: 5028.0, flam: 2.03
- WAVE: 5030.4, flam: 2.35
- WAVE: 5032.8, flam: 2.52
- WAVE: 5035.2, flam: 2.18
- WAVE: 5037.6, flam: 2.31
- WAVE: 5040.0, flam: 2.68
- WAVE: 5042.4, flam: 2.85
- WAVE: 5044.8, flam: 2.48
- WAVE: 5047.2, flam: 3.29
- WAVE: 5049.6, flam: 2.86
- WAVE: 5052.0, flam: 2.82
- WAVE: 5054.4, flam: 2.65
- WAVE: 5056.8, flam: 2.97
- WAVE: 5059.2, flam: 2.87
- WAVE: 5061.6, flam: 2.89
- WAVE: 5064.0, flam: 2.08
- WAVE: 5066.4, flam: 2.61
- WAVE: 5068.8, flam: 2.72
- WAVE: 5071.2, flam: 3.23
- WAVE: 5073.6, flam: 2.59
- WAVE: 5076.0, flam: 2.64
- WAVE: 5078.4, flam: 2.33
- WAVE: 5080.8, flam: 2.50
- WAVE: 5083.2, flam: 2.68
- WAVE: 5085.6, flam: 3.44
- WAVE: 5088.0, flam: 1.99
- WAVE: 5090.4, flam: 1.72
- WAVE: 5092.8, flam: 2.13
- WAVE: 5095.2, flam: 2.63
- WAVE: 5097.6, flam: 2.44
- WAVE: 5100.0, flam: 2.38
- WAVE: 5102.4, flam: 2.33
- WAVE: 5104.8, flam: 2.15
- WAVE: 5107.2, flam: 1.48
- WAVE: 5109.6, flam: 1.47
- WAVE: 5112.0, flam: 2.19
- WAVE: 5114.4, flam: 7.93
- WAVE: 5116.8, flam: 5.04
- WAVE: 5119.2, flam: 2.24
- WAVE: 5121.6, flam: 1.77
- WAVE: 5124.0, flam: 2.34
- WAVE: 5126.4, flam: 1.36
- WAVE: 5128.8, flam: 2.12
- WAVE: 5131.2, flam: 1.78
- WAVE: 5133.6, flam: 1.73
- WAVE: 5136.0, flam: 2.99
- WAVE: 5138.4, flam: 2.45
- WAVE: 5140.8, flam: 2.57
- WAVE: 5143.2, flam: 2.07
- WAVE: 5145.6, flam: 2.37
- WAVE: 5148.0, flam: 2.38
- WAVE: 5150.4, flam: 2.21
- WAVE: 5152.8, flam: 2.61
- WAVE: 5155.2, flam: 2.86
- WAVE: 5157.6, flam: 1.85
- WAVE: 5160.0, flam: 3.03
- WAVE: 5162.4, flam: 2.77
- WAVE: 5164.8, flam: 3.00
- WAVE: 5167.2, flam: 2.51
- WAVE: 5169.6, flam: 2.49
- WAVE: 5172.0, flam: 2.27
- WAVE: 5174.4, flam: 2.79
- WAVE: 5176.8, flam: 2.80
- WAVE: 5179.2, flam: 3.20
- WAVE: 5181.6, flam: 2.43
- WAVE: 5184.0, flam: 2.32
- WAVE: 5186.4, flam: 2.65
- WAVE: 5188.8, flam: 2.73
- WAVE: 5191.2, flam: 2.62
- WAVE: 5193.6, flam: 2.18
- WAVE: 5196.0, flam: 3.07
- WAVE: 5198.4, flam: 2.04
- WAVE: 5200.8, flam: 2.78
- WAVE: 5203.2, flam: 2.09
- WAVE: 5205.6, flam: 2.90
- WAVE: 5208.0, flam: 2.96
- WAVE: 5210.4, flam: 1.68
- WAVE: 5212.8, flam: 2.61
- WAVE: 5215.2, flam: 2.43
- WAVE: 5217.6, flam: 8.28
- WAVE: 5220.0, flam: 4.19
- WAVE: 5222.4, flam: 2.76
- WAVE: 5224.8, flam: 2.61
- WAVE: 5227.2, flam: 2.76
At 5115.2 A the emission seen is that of H-beta 4861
